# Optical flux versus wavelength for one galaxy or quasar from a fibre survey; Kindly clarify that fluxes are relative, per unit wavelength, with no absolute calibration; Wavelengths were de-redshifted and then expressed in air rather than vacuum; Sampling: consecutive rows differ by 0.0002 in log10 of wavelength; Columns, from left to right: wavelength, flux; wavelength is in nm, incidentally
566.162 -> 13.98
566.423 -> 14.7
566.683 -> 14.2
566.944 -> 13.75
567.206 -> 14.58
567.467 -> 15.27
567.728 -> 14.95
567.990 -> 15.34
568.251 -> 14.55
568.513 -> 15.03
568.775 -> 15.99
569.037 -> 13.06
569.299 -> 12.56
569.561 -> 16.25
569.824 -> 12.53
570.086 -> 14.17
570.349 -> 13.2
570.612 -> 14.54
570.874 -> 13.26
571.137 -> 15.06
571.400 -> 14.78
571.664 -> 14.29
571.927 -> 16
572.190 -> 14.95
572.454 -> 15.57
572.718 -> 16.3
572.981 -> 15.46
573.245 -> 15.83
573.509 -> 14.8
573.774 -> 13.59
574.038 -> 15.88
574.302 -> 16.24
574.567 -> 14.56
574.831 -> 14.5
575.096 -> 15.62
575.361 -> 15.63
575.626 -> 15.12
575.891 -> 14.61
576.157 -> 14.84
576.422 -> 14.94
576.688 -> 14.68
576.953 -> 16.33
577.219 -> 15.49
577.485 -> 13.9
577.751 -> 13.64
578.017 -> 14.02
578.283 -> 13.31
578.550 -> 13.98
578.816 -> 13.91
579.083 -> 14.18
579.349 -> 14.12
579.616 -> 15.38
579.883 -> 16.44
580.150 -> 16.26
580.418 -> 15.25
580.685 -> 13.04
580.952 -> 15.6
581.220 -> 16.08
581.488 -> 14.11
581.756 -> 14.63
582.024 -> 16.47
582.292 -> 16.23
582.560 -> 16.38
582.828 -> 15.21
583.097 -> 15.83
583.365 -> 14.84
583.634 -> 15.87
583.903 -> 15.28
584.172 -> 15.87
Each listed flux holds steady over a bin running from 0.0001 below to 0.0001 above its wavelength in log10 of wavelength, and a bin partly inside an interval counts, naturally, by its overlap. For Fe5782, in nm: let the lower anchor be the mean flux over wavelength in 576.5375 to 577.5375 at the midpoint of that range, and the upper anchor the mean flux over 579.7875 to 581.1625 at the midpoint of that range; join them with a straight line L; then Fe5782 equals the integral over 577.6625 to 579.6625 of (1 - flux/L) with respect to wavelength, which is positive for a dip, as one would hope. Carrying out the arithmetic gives 0.16 nm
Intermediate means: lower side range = 15.2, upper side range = 15.3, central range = 14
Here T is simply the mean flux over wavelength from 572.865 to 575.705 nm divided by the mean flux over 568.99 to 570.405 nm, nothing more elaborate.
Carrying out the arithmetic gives 1.11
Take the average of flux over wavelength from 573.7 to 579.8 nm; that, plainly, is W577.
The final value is 14.7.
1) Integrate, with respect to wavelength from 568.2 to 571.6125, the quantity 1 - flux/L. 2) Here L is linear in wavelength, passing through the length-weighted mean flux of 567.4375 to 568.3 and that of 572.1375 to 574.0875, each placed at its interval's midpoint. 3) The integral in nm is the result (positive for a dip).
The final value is 0.21 nm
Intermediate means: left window 15.1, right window 15.3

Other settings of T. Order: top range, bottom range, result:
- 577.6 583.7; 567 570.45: 1.04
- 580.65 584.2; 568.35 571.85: 1.08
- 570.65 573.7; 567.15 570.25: 1.04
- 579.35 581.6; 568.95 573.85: 1.04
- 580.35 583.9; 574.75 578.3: 1.04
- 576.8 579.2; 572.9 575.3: 0.94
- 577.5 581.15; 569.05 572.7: 1.01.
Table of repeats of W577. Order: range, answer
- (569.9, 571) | 13.7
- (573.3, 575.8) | 15.1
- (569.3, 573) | 14.6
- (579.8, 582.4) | 15.4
